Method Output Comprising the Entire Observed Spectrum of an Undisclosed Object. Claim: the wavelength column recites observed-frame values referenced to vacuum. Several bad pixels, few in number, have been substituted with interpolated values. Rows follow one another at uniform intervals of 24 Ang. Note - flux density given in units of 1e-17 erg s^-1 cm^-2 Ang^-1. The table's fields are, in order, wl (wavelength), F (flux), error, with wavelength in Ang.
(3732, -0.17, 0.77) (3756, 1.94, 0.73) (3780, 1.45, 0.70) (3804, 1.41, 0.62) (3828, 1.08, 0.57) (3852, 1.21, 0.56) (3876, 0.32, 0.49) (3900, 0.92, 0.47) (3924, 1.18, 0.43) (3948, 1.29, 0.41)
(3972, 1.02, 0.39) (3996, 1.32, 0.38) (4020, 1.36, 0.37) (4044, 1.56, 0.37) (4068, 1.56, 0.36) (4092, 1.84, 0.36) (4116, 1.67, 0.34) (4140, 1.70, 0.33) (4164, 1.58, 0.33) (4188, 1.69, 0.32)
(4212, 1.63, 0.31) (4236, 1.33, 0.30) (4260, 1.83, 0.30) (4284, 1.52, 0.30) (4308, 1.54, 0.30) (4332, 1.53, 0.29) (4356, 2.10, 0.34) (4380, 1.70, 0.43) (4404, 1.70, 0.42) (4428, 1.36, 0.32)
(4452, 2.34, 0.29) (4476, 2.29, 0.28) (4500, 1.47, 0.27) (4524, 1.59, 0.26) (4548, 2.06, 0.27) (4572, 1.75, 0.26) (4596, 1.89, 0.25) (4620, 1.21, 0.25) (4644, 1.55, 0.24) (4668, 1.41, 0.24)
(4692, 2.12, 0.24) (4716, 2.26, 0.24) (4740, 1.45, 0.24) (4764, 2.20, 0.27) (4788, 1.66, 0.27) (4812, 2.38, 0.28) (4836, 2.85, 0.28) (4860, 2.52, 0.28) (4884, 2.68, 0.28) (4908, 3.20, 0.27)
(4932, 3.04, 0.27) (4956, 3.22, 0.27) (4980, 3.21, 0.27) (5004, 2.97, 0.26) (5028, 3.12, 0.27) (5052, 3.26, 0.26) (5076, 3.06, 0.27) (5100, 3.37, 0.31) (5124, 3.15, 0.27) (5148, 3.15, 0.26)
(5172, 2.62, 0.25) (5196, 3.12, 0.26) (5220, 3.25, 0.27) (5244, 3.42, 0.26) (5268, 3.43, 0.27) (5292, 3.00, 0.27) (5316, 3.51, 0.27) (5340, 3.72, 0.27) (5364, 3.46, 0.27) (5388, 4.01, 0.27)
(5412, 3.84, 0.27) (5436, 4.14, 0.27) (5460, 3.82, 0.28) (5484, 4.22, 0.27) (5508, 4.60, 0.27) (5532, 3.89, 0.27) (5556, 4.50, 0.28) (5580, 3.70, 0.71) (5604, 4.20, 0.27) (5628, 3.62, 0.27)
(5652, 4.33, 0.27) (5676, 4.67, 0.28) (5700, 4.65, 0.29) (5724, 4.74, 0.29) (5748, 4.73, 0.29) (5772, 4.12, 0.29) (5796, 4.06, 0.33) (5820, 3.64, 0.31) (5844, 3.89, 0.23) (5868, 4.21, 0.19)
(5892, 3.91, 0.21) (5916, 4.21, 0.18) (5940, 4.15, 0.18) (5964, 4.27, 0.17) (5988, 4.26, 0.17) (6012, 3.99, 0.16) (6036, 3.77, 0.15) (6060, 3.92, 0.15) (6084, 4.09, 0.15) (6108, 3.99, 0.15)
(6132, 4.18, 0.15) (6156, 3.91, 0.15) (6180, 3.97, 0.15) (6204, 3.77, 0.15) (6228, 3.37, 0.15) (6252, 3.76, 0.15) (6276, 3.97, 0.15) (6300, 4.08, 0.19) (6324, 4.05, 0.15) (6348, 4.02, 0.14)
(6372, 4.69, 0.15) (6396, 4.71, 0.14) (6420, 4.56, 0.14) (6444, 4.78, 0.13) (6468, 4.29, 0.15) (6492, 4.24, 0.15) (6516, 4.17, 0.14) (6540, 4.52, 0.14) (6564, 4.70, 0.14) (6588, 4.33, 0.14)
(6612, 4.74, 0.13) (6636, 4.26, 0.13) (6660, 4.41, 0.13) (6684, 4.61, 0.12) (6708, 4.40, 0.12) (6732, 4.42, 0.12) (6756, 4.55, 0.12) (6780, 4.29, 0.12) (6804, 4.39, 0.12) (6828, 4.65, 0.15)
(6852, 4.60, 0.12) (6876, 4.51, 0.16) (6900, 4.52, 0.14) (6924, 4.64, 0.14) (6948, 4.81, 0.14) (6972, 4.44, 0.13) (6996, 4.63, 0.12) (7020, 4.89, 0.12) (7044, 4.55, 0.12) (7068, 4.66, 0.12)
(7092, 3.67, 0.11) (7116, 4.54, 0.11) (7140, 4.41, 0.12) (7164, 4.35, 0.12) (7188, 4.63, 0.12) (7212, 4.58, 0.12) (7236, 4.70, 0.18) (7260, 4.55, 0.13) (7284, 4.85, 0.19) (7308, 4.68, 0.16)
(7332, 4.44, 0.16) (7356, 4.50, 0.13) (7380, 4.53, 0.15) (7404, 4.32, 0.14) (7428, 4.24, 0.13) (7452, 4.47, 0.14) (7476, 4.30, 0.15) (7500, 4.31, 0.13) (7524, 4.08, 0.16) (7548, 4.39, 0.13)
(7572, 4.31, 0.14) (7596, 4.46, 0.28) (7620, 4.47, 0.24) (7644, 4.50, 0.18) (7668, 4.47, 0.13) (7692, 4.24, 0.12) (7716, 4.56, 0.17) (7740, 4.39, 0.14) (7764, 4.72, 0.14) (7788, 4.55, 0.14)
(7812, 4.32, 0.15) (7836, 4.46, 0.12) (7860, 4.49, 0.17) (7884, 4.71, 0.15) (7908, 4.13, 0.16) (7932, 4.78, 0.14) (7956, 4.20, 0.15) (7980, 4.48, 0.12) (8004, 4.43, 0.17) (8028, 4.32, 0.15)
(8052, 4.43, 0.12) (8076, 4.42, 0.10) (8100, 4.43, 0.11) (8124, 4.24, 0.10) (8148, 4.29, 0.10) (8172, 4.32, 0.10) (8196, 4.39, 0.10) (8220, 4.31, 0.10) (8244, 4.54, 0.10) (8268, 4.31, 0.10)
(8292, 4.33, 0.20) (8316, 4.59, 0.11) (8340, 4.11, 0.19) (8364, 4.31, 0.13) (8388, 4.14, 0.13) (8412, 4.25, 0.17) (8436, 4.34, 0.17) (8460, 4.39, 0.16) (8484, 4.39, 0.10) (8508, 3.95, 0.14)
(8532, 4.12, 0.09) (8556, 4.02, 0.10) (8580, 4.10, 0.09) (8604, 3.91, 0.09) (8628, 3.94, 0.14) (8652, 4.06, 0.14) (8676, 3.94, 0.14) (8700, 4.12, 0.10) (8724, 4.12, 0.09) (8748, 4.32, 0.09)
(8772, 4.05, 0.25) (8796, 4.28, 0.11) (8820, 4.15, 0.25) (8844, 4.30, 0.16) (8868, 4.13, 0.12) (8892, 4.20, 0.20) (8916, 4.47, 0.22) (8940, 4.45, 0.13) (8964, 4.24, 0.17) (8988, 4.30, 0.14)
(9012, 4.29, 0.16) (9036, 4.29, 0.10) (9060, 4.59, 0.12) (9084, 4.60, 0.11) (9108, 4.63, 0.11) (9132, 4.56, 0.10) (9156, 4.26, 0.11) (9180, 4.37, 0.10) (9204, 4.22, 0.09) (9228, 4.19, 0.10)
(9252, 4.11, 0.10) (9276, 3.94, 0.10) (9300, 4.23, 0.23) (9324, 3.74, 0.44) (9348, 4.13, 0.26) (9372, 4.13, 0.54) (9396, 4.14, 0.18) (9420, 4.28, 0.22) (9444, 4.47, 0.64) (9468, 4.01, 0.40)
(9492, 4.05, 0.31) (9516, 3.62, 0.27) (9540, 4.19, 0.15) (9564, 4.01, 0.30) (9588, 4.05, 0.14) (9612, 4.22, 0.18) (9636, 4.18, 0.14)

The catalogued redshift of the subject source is 0.203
